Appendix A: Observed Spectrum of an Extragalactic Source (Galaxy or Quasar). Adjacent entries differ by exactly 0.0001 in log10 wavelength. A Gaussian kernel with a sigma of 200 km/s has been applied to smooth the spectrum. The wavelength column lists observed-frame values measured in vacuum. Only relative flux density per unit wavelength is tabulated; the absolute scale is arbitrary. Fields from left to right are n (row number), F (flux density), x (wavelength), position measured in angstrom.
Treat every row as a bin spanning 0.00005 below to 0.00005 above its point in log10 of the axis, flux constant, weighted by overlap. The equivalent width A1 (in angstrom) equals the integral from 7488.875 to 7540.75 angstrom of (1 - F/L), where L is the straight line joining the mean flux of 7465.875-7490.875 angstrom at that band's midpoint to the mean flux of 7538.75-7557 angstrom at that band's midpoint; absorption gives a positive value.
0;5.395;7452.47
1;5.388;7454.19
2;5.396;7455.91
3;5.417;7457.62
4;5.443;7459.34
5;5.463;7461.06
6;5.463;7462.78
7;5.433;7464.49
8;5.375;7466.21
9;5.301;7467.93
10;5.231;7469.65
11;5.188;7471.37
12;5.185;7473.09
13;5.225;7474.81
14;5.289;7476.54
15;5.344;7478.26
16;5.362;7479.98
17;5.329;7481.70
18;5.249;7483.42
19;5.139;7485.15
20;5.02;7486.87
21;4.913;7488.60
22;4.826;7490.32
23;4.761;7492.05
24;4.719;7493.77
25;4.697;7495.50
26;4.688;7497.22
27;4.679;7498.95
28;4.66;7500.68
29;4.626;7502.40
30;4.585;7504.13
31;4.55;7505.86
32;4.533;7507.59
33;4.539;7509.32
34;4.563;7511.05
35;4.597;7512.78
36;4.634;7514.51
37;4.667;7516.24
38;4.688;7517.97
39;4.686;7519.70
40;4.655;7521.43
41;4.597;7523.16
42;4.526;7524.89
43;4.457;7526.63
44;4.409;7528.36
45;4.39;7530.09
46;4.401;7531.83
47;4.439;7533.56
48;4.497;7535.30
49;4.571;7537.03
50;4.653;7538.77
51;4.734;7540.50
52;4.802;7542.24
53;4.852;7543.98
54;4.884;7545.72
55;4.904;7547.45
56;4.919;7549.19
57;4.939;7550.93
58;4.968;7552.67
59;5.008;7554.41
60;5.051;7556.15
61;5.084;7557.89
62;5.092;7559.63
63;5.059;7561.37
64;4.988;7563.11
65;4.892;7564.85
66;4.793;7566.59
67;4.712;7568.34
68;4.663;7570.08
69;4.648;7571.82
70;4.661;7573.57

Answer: 4.5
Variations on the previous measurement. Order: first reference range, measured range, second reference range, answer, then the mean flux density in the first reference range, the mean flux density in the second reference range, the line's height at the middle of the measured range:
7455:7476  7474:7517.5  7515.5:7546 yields 1.36 angstrom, 5.34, 4.6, 5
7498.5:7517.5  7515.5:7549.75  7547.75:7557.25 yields 1.23 angstrom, 4.6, 4.97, 4.81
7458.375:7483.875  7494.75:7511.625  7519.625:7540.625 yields 0.97 angstrom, 5.33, 4.53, 4.89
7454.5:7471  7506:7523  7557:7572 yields 1.73 angstrom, 5.39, 4.89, 5.14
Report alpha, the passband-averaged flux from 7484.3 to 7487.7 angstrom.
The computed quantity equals 5.09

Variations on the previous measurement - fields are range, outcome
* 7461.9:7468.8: 5.4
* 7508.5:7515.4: 4.58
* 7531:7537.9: 4.48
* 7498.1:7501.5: 4.67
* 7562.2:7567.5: 4.89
